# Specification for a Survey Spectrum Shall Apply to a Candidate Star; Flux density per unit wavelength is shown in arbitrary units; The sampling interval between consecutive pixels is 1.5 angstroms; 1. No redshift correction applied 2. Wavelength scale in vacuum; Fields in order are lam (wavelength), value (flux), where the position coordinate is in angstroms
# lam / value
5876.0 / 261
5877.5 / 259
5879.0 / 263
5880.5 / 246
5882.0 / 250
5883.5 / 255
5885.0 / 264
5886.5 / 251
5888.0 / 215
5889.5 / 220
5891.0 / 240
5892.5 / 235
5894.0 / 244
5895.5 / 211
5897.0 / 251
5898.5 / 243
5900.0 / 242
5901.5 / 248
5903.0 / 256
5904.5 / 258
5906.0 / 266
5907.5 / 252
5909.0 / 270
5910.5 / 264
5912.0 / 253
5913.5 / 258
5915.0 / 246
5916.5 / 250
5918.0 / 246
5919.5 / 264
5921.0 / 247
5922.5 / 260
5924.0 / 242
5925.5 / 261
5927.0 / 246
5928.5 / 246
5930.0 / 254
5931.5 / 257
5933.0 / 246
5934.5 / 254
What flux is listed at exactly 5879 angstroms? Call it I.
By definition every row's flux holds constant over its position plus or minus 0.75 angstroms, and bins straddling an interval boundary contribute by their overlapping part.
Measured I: 263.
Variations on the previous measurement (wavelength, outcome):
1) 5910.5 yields 264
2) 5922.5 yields 260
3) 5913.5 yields 258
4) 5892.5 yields 235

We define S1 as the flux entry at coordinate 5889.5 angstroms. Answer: 220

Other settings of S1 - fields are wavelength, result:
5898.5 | 243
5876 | 261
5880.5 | 246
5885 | 264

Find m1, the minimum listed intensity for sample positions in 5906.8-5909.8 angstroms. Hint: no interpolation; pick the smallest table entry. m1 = 252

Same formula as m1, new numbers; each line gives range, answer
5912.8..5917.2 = 246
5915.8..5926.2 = 242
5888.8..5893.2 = 220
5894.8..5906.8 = 211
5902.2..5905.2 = 256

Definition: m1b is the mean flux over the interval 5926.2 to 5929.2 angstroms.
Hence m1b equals 246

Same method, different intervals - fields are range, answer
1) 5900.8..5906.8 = 257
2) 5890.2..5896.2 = 233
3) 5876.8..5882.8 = 254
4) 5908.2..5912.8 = 262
